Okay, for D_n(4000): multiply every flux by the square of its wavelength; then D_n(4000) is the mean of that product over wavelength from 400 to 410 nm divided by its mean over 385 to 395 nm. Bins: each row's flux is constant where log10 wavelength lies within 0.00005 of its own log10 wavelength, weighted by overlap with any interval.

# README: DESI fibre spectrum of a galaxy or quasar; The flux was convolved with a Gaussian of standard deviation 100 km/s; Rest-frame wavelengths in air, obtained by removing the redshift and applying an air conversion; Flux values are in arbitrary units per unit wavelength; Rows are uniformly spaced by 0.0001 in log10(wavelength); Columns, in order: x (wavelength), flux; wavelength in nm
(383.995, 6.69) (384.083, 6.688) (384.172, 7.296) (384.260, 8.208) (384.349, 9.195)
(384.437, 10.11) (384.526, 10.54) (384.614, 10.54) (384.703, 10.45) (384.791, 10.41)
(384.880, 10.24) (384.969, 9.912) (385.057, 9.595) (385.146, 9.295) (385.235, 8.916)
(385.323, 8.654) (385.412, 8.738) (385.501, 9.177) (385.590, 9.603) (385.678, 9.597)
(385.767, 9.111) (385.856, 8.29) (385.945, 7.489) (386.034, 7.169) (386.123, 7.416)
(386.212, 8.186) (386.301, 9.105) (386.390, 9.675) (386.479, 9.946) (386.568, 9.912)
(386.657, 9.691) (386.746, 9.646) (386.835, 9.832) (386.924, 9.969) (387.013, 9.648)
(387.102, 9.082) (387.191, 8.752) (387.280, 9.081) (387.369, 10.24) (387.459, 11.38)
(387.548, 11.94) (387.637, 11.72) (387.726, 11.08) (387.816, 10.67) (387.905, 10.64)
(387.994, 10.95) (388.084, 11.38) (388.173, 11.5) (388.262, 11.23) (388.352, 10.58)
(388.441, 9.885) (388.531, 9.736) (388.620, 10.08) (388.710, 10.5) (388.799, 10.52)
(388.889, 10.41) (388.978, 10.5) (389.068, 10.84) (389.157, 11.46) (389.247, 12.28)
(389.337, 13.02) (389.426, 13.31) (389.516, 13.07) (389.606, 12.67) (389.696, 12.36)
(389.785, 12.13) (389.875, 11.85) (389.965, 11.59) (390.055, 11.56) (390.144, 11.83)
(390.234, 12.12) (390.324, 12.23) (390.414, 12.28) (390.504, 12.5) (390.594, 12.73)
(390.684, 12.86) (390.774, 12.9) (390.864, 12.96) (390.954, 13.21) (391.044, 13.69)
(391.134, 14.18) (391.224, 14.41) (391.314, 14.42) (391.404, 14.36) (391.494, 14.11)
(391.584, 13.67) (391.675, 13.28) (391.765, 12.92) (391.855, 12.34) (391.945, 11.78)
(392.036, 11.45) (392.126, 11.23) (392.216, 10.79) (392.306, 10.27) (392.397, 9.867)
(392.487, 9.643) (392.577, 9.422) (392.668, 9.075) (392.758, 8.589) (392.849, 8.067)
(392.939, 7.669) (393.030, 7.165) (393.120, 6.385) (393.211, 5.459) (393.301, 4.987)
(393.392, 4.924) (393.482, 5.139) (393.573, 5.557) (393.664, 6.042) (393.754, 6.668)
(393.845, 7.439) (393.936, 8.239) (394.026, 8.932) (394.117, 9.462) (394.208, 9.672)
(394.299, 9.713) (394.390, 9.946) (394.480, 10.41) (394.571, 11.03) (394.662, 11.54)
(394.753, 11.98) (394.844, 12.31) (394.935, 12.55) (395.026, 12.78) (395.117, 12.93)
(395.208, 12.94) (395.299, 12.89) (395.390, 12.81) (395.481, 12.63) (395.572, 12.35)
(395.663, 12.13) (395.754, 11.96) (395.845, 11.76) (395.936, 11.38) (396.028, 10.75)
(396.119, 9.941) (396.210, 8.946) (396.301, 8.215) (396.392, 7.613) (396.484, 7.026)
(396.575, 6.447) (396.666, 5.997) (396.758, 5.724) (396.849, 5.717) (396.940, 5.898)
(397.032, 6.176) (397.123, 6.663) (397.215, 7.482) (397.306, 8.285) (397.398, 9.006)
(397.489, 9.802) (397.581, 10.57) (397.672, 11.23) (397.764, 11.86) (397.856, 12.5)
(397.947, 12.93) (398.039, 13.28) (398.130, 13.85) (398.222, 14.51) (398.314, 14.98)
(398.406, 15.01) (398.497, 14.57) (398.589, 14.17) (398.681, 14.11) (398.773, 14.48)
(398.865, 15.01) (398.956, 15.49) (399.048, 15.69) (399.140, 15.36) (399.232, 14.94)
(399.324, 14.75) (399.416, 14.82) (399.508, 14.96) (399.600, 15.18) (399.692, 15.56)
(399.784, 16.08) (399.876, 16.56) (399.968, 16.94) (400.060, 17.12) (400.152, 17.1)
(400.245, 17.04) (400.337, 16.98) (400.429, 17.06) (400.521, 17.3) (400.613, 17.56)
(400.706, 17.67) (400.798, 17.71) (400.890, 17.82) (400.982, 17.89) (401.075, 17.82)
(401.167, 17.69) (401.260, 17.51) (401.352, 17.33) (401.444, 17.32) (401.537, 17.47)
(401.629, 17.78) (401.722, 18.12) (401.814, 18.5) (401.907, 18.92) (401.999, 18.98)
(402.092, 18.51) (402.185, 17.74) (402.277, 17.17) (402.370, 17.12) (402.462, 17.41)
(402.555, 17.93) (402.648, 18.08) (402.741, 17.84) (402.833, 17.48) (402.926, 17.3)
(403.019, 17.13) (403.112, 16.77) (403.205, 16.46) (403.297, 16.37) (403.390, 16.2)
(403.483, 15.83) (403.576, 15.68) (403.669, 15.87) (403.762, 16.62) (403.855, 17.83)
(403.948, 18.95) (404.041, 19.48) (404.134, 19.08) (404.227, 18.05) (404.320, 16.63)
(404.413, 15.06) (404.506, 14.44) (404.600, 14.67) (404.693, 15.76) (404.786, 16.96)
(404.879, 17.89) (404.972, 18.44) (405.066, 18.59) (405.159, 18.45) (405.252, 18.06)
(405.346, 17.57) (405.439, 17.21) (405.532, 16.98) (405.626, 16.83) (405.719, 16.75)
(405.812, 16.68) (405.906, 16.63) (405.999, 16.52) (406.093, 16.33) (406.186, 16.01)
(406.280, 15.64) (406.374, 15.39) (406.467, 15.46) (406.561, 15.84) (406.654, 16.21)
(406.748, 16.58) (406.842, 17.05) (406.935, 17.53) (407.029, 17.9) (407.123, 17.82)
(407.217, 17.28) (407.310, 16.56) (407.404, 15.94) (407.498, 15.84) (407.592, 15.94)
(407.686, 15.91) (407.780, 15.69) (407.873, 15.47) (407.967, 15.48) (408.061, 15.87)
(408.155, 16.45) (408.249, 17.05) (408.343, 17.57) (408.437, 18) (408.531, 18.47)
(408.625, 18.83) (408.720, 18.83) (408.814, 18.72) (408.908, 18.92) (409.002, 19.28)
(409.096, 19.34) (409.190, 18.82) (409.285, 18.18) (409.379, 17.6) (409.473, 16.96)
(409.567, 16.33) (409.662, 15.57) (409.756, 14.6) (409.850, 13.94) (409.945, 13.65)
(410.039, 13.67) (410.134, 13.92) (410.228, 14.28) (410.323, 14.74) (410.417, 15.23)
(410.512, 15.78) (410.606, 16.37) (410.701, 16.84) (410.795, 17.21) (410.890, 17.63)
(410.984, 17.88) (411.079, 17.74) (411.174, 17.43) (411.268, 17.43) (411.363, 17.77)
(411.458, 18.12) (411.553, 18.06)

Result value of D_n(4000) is 1.77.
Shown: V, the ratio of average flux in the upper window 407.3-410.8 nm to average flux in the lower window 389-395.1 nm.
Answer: 1.5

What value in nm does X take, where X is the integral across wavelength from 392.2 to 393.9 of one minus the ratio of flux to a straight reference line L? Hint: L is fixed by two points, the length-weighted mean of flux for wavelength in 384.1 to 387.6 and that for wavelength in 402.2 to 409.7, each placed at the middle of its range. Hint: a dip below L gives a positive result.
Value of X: 0.65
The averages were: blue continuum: 9.37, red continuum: 17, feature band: 7.48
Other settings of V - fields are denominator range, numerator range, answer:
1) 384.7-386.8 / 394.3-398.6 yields 1.17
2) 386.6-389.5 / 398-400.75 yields 1.46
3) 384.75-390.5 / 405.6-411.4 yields 1.60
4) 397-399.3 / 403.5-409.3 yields 1.36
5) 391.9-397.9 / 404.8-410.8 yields 1.79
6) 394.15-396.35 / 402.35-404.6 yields 1.49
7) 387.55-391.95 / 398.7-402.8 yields 1.40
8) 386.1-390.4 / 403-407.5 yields 1.56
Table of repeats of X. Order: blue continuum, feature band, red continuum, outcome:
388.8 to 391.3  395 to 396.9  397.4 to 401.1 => 0.540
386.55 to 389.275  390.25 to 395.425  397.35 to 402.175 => 0.787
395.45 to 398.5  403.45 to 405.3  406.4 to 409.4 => -0.275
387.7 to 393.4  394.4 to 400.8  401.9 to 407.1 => 0.765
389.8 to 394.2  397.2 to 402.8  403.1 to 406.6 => -0.475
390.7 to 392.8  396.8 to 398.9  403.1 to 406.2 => 0.449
